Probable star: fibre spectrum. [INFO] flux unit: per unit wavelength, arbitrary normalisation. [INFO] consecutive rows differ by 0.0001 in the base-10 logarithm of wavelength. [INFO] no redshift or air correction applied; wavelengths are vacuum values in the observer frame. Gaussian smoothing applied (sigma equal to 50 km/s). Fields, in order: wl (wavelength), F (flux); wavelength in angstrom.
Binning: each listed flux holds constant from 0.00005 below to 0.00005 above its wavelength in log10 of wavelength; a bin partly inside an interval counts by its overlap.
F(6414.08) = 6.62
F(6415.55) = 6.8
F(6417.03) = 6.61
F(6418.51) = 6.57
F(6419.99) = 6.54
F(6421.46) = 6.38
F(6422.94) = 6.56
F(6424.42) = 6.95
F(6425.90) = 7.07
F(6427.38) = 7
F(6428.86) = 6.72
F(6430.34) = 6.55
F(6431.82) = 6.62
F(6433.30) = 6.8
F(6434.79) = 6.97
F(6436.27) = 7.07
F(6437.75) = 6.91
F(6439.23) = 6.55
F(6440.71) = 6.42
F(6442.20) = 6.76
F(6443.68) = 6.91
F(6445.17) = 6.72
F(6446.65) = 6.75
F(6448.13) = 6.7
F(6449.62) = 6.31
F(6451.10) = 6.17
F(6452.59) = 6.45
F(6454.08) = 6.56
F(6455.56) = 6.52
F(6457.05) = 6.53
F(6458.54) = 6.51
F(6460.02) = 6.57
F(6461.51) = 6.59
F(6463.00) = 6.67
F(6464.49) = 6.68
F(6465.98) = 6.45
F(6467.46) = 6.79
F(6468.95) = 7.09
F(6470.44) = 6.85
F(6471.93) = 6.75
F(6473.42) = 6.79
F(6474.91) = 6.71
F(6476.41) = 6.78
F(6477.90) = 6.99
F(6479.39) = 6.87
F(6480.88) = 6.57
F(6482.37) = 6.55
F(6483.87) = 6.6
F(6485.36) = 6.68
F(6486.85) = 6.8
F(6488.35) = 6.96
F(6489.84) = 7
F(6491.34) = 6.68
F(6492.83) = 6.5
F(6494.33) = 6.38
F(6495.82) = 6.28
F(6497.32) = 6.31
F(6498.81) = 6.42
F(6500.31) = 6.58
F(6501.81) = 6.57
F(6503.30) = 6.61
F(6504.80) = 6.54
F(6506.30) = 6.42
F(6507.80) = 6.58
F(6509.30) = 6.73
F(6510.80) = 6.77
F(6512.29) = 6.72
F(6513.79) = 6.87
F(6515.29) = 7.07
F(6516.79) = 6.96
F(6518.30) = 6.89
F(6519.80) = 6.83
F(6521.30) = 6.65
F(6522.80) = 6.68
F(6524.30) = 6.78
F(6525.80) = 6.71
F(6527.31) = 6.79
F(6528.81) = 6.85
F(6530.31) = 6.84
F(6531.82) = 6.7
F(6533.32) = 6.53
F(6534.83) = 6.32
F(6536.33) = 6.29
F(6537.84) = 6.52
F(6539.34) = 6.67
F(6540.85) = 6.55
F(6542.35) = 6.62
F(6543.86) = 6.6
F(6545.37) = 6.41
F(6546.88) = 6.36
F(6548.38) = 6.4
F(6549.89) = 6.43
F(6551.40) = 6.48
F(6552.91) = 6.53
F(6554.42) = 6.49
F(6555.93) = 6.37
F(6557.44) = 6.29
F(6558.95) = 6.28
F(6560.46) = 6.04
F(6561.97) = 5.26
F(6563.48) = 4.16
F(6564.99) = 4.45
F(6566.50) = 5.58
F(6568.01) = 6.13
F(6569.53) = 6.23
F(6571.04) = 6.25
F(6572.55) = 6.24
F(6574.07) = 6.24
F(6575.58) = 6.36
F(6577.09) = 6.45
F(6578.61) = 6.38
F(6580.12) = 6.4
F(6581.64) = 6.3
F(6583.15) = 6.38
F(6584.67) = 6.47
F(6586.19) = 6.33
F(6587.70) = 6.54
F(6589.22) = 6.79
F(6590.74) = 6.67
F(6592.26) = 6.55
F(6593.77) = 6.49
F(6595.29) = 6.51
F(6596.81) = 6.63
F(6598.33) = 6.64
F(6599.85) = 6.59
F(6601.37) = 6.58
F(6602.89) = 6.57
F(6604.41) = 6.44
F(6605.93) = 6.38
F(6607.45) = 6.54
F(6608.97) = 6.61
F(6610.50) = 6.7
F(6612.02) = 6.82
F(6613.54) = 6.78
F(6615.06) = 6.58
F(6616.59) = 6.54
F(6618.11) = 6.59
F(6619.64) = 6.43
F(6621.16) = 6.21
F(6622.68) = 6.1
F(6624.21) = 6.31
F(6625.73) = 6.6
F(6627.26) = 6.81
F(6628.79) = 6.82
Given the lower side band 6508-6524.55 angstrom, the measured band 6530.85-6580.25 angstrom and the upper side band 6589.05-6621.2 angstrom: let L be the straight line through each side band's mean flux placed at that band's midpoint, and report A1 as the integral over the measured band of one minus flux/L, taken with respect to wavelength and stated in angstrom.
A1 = 3.6 angstrom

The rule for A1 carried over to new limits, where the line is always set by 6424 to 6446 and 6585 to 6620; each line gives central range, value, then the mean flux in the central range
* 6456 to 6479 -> 0.1 angstrom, 6.72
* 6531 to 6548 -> 0.4 angstrom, 6.5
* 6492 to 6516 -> 0.4 angstrom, 6.59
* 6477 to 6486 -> 0.0 angstrom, 6.71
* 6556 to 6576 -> 2.4 angstrom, 5.82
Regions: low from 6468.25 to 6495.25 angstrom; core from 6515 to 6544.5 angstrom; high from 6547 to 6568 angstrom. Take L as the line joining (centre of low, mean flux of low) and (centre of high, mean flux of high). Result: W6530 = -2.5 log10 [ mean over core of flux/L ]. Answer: -0.077 mag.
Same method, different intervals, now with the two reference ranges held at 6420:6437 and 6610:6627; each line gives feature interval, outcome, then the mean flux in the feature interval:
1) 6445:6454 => 0.04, 6.51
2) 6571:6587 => 0.04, 6.35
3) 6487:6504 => 0.02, 6.58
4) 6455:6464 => 0.03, 6.57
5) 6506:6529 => -0.02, 6.77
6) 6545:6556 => 0.03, 6.44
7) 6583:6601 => 0.00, 6.55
